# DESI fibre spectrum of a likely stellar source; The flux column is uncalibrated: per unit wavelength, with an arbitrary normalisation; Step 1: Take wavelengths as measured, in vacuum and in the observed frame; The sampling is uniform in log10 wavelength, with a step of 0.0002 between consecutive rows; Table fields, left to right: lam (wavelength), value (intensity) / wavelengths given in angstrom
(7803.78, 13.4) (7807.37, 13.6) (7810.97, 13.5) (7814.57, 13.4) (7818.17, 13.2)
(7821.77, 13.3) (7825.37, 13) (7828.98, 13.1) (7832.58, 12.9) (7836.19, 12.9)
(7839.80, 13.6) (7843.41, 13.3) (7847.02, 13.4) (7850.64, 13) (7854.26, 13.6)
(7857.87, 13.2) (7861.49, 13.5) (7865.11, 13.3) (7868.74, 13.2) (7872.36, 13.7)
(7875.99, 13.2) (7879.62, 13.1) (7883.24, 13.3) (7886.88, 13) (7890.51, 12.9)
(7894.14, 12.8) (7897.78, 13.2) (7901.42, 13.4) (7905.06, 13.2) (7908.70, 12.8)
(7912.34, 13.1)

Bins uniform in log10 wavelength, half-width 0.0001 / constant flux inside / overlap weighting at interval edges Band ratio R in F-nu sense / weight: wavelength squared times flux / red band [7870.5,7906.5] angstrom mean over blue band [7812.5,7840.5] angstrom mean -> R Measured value 1.02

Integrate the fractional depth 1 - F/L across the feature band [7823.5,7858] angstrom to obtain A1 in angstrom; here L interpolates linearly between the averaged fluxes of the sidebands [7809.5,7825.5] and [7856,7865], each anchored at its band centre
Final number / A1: 0.3 angstrom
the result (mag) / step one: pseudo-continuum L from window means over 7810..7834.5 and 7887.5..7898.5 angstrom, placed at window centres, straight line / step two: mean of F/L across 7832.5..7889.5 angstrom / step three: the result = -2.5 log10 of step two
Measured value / -0.017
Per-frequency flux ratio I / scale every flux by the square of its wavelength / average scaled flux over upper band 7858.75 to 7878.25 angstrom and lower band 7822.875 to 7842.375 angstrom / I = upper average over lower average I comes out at 1.03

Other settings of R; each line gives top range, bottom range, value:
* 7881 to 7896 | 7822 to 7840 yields 1.01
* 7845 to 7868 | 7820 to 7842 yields 1.02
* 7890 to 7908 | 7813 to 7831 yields 1.01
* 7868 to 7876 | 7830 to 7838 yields 1.05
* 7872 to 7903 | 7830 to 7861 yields 1.00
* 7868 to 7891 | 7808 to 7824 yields 1.01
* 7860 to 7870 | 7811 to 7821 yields 1.01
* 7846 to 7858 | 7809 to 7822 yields 1.01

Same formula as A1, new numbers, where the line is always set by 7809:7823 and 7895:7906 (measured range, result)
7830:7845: 0.17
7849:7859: 0.01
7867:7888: 0.00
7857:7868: -0.04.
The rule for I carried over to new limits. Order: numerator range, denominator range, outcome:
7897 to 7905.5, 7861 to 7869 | 1.01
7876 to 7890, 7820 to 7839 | 1.02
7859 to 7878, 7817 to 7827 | 1.03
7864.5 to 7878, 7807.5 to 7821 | 1.01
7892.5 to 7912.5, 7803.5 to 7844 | 1.01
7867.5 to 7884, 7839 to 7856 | 1.00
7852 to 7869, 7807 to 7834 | 1.02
